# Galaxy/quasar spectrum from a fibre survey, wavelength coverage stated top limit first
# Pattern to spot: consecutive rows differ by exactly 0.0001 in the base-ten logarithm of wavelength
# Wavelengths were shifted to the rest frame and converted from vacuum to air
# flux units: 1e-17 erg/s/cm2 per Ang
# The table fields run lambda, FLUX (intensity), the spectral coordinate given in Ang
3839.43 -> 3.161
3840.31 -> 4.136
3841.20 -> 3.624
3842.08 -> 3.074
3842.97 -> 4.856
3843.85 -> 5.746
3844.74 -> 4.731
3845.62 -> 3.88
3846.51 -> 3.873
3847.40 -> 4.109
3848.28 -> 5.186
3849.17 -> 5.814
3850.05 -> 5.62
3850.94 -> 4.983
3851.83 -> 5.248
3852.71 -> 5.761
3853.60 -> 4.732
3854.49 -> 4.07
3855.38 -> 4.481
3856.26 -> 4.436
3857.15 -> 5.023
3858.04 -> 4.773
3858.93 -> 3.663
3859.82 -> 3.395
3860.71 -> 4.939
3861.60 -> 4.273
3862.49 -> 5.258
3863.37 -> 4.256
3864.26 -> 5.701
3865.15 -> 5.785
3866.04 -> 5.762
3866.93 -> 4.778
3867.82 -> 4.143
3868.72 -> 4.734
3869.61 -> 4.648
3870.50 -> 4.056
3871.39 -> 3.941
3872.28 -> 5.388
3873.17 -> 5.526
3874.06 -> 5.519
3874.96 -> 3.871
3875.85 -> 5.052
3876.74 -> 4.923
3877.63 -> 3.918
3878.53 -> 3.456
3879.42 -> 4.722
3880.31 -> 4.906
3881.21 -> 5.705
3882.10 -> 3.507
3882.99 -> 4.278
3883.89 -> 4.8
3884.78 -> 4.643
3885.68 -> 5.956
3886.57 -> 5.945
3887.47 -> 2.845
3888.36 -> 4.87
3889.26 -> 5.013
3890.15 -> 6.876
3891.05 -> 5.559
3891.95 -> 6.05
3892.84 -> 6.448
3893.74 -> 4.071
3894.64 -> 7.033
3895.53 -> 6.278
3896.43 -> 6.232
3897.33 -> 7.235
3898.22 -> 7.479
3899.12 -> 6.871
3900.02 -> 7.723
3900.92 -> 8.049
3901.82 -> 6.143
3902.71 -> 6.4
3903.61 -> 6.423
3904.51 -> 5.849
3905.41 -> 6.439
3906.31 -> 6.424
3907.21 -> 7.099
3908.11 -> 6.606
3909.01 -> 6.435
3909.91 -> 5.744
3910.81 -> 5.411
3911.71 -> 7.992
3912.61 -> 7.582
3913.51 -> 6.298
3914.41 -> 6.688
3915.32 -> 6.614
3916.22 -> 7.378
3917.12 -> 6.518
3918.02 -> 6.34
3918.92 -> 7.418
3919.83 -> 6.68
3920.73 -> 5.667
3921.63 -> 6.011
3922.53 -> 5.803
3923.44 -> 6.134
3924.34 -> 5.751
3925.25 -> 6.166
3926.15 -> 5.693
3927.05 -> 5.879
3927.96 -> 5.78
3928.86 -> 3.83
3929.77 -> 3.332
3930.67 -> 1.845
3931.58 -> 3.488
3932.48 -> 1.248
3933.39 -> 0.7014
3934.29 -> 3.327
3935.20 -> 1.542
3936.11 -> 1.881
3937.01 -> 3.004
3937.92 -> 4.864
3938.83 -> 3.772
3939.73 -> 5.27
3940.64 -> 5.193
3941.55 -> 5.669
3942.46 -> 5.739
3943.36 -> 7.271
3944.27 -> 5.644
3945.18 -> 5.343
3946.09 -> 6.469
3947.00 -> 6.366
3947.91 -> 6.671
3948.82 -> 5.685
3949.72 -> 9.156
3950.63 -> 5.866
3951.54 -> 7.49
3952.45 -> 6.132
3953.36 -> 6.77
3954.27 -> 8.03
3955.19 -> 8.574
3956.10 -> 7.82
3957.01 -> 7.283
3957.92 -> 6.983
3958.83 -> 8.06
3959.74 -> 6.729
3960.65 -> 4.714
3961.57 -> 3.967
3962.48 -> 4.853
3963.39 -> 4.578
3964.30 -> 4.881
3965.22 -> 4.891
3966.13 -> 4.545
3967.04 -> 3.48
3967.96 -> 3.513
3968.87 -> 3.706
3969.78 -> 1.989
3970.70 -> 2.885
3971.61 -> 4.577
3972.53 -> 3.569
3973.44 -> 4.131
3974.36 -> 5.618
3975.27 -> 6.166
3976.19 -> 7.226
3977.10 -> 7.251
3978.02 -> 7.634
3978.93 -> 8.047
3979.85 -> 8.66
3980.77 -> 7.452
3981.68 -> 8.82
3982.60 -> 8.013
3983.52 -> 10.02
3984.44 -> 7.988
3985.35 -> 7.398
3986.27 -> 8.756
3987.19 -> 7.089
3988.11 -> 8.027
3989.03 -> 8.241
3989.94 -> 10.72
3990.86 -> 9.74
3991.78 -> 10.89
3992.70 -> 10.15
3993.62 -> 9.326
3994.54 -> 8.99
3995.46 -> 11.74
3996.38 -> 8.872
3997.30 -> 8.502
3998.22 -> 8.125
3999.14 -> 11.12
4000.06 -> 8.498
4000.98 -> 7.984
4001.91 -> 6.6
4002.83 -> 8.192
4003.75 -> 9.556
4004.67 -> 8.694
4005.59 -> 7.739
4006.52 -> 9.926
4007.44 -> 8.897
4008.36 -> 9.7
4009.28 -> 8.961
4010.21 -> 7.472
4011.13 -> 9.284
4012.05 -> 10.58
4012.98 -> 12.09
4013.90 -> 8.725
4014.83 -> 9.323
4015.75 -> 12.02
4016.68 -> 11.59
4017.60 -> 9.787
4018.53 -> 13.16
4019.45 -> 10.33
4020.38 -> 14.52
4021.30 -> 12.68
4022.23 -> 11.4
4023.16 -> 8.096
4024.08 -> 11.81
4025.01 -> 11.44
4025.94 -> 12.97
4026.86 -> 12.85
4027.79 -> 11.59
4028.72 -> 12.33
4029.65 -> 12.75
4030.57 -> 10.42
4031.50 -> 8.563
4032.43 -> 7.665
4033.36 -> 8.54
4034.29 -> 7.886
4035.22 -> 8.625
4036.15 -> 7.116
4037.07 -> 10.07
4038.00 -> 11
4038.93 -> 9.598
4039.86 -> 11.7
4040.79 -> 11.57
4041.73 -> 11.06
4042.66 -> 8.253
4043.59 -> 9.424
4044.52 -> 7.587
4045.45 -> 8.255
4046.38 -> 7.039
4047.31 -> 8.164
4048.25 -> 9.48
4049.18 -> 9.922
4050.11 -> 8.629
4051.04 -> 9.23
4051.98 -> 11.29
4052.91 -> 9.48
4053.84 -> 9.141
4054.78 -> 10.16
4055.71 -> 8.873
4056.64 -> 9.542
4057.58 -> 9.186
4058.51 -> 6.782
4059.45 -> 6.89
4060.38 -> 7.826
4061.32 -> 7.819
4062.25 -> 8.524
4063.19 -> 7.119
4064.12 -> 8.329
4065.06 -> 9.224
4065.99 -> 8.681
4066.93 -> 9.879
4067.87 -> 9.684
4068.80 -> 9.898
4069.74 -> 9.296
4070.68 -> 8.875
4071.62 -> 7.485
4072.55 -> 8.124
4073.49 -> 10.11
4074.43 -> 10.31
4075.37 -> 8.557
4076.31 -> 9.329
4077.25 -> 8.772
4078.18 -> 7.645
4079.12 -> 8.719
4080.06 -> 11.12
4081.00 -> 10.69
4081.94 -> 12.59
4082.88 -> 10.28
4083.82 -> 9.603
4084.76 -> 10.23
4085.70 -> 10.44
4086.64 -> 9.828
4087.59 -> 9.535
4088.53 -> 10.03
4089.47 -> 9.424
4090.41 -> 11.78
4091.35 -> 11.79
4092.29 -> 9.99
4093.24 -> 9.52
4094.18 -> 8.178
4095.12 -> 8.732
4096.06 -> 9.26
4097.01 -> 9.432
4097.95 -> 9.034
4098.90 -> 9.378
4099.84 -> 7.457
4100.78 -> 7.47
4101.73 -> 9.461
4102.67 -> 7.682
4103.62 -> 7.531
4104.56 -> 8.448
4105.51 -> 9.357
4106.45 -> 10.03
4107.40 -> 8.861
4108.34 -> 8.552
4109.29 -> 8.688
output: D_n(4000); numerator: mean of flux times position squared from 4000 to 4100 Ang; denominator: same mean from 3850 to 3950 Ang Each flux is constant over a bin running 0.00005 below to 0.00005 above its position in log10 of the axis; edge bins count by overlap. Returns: 1.94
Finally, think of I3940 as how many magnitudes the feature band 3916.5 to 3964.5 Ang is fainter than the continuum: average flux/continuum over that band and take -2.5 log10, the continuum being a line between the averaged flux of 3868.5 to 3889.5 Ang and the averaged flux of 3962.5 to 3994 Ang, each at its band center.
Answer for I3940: 0.091 mag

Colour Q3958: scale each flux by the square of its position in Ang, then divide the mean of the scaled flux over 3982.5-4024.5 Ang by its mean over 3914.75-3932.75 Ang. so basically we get 1.85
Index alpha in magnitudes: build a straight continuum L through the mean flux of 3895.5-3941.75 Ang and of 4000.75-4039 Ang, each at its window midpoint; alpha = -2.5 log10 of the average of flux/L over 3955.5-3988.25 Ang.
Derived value 0.28 mag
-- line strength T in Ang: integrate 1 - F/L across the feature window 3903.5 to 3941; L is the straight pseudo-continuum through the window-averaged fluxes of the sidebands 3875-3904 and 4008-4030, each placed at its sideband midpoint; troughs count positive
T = 8.5 Ang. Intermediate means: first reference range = 5.58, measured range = 5.27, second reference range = 11.1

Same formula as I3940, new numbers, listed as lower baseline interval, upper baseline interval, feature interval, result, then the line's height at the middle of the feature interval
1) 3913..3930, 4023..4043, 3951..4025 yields 0.083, 8.59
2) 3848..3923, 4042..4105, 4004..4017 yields -0.210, 7.92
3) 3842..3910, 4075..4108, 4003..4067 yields -0.167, 8.34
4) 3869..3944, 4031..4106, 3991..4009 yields -0.206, 7.57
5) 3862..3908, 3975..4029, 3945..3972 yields 0.357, 8.04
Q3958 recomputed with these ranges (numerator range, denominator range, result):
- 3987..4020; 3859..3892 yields 2.11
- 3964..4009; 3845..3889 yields 1.70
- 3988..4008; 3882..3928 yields 1.55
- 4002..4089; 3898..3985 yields 1.74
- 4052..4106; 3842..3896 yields 2.09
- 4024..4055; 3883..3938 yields 1.89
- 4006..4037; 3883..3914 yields 1.79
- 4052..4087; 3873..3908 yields 1.78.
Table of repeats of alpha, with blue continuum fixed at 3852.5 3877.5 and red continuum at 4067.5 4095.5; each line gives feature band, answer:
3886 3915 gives -0.14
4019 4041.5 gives -0.24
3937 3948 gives 0.18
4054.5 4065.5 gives 0.11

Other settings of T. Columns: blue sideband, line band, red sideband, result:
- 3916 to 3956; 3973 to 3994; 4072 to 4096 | -4.02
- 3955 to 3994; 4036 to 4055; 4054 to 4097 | -2.09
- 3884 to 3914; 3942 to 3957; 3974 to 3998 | 1.47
